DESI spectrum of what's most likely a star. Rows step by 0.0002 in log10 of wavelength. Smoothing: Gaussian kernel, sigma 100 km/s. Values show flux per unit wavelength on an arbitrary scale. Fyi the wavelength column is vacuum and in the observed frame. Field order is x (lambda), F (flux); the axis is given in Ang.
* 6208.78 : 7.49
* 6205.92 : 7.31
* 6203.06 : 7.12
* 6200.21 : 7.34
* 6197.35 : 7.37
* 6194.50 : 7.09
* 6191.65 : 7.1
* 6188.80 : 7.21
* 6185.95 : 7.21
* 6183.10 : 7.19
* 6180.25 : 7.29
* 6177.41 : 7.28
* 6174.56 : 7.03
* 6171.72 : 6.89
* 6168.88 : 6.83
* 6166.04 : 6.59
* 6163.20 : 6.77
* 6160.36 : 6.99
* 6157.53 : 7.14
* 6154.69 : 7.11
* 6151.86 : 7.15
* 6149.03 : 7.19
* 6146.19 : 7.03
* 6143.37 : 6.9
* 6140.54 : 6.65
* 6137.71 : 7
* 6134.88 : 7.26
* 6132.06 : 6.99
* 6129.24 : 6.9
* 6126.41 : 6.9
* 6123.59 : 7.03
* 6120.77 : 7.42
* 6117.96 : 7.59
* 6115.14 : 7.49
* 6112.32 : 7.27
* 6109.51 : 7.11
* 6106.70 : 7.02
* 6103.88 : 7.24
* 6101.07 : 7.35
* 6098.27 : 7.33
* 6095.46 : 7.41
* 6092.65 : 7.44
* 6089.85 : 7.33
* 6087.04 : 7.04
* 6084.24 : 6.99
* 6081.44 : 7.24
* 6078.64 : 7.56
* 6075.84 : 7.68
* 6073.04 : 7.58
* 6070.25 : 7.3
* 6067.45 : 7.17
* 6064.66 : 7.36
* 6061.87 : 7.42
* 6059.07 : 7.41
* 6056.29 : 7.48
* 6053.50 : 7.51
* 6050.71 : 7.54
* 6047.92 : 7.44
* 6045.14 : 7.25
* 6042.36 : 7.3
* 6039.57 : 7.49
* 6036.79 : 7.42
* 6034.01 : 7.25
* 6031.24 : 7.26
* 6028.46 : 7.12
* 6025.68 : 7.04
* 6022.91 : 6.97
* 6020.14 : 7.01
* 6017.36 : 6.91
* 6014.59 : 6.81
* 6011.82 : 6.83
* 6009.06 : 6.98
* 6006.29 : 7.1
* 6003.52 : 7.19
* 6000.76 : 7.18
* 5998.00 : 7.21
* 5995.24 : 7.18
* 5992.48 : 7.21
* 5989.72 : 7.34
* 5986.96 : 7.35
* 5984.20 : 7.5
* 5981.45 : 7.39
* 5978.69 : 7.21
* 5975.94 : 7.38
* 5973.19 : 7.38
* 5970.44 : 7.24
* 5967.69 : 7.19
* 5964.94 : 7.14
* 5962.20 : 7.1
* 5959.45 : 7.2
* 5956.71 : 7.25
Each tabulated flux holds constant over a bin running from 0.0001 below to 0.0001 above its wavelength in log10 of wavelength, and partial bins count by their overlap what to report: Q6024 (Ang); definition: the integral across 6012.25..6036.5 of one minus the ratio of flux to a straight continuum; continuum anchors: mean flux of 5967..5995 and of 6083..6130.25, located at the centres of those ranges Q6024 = 0.77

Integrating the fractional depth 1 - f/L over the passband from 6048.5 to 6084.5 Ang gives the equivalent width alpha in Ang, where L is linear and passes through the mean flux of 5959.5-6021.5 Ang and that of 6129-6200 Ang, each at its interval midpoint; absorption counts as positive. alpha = -1.5 Ang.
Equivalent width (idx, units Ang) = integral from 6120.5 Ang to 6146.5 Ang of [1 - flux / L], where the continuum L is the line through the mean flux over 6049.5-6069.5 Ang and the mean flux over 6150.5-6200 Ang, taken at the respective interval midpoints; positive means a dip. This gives 0.8 Ang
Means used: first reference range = 7.41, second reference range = 7.08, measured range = 6.99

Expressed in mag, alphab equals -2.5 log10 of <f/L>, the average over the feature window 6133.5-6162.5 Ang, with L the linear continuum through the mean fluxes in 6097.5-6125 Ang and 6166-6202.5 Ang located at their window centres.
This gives 0.03 mag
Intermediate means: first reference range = 7.29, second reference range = 7.13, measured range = 7.03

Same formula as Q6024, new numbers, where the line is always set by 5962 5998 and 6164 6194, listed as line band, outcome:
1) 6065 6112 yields -0.9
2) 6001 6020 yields 0.7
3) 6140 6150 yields 0.2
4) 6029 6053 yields -0.5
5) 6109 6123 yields -0.5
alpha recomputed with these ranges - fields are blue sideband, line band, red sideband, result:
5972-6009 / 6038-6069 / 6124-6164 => -1.0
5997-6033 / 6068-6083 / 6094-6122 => -0.5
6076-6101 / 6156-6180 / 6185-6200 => 0.9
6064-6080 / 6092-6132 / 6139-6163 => -0.1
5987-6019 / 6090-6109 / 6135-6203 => -0.6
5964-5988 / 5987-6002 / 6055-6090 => 0.2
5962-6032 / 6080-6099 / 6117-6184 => -0.4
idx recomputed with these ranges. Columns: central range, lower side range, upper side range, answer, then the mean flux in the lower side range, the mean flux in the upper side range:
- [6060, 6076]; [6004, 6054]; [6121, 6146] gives -0.7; 7.17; 6.98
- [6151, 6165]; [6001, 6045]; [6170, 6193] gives 0.2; 7.12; 7.15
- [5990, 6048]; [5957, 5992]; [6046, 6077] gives 1.7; 7.28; 7.44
